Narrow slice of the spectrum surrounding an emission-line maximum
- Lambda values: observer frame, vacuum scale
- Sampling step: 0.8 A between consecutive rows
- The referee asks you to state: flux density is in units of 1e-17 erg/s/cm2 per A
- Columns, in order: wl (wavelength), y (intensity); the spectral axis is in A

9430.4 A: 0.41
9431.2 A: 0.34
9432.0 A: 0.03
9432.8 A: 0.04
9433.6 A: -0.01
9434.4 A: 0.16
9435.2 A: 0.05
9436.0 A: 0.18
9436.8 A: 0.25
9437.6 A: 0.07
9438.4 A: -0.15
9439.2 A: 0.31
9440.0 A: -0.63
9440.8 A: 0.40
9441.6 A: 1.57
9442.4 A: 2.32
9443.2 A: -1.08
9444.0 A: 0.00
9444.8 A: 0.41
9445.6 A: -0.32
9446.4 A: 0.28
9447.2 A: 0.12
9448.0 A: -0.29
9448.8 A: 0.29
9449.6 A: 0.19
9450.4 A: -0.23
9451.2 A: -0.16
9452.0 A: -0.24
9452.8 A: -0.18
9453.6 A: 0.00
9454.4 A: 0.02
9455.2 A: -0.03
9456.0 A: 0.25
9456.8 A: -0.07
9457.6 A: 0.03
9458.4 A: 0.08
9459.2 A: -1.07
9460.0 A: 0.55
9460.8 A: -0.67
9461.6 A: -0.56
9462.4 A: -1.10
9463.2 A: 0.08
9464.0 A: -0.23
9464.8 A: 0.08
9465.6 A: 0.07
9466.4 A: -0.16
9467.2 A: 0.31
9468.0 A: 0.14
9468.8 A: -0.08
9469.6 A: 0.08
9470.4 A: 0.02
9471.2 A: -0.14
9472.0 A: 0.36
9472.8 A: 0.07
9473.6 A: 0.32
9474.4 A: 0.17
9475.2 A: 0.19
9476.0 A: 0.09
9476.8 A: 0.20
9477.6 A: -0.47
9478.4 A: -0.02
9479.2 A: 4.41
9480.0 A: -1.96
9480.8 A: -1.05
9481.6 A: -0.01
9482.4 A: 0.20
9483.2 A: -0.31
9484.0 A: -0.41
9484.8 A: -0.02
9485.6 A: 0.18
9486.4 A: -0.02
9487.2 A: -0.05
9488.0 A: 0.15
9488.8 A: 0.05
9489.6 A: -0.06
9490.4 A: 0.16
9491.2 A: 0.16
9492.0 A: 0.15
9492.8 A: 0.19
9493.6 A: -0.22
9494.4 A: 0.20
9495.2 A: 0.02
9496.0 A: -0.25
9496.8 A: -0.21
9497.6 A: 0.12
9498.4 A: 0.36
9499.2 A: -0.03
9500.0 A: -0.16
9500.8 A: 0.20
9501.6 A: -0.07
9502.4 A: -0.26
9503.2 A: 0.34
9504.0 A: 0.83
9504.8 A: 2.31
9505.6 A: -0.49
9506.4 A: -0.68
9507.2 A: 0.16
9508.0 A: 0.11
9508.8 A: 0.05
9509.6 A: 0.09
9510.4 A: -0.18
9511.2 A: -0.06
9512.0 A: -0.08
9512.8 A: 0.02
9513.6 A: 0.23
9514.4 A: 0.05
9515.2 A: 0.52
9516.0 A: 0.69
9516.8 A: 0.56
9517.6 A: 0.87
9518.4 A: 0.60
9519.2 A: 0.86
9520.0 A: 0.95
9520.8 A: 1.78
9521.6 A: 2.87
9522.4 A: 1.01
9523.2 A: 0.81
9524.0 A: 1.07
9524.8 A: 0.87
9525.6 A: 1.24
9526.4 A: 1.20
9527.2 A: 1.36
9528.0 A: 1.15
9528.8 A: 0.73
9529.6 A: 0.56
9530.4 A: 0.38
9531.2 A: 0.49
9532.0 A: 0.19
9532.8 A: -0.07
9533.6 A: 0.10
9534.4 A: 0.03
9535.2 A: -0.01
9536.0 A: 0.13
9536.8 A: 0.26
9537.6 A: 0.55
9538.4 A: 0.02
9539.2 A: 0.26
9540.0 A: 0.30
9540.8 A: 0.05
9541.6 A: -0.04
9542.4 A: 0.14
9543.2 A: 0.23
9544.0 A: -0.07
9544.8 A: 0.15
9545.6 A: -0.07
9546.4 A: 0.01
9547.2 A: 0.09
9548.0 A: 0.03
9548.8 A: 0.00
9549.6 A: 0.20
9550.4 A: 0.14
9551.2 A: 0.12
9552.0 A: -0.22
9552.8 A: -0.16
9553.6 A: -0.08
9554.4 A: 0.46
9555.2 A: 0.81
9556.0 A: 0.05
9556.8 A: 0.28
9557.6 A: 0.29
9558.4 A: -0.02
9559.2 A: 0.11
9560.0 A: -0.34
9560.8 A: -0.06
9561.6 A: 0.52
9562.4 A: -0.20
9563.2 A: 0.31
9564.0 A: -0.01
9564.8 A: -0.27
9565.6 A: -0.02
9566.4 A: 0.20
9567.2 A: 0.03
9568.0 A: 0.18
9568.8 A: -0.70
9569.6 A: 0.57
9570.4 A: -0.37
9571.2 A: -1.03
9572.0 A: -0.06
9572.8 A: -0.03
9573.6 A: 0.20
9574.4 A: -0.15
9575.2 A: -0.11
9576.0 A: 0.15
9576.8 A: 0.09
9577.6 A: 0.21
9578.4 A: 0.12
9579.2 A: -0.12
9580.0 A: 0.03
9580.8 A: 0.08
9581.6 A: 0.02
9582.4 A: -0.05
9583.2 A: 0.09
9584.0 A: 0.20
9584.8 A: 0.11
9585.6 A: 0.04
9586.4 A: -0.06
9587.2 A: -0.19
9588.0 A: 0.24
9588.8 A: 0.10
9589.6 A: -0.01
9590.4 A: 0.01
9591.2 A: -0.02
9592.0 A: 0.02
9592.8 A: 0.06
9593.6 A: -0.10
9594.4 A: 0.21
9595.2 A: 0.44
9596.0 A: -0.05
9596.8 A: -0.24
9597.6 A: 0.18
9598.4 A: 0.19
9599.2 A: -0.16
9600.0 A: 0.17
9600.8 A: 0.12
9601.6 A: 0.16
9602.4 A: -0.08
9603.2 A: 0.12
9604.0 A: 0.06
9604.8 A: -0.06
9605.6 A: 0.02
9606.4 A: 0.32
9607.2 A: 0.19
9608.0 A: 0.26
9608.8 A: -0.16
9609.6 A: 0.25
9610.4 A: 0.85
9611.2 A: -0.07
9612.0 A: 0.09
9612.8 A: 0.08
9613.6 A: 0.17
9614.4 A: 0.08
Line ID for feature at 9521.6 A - [O II] 3727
